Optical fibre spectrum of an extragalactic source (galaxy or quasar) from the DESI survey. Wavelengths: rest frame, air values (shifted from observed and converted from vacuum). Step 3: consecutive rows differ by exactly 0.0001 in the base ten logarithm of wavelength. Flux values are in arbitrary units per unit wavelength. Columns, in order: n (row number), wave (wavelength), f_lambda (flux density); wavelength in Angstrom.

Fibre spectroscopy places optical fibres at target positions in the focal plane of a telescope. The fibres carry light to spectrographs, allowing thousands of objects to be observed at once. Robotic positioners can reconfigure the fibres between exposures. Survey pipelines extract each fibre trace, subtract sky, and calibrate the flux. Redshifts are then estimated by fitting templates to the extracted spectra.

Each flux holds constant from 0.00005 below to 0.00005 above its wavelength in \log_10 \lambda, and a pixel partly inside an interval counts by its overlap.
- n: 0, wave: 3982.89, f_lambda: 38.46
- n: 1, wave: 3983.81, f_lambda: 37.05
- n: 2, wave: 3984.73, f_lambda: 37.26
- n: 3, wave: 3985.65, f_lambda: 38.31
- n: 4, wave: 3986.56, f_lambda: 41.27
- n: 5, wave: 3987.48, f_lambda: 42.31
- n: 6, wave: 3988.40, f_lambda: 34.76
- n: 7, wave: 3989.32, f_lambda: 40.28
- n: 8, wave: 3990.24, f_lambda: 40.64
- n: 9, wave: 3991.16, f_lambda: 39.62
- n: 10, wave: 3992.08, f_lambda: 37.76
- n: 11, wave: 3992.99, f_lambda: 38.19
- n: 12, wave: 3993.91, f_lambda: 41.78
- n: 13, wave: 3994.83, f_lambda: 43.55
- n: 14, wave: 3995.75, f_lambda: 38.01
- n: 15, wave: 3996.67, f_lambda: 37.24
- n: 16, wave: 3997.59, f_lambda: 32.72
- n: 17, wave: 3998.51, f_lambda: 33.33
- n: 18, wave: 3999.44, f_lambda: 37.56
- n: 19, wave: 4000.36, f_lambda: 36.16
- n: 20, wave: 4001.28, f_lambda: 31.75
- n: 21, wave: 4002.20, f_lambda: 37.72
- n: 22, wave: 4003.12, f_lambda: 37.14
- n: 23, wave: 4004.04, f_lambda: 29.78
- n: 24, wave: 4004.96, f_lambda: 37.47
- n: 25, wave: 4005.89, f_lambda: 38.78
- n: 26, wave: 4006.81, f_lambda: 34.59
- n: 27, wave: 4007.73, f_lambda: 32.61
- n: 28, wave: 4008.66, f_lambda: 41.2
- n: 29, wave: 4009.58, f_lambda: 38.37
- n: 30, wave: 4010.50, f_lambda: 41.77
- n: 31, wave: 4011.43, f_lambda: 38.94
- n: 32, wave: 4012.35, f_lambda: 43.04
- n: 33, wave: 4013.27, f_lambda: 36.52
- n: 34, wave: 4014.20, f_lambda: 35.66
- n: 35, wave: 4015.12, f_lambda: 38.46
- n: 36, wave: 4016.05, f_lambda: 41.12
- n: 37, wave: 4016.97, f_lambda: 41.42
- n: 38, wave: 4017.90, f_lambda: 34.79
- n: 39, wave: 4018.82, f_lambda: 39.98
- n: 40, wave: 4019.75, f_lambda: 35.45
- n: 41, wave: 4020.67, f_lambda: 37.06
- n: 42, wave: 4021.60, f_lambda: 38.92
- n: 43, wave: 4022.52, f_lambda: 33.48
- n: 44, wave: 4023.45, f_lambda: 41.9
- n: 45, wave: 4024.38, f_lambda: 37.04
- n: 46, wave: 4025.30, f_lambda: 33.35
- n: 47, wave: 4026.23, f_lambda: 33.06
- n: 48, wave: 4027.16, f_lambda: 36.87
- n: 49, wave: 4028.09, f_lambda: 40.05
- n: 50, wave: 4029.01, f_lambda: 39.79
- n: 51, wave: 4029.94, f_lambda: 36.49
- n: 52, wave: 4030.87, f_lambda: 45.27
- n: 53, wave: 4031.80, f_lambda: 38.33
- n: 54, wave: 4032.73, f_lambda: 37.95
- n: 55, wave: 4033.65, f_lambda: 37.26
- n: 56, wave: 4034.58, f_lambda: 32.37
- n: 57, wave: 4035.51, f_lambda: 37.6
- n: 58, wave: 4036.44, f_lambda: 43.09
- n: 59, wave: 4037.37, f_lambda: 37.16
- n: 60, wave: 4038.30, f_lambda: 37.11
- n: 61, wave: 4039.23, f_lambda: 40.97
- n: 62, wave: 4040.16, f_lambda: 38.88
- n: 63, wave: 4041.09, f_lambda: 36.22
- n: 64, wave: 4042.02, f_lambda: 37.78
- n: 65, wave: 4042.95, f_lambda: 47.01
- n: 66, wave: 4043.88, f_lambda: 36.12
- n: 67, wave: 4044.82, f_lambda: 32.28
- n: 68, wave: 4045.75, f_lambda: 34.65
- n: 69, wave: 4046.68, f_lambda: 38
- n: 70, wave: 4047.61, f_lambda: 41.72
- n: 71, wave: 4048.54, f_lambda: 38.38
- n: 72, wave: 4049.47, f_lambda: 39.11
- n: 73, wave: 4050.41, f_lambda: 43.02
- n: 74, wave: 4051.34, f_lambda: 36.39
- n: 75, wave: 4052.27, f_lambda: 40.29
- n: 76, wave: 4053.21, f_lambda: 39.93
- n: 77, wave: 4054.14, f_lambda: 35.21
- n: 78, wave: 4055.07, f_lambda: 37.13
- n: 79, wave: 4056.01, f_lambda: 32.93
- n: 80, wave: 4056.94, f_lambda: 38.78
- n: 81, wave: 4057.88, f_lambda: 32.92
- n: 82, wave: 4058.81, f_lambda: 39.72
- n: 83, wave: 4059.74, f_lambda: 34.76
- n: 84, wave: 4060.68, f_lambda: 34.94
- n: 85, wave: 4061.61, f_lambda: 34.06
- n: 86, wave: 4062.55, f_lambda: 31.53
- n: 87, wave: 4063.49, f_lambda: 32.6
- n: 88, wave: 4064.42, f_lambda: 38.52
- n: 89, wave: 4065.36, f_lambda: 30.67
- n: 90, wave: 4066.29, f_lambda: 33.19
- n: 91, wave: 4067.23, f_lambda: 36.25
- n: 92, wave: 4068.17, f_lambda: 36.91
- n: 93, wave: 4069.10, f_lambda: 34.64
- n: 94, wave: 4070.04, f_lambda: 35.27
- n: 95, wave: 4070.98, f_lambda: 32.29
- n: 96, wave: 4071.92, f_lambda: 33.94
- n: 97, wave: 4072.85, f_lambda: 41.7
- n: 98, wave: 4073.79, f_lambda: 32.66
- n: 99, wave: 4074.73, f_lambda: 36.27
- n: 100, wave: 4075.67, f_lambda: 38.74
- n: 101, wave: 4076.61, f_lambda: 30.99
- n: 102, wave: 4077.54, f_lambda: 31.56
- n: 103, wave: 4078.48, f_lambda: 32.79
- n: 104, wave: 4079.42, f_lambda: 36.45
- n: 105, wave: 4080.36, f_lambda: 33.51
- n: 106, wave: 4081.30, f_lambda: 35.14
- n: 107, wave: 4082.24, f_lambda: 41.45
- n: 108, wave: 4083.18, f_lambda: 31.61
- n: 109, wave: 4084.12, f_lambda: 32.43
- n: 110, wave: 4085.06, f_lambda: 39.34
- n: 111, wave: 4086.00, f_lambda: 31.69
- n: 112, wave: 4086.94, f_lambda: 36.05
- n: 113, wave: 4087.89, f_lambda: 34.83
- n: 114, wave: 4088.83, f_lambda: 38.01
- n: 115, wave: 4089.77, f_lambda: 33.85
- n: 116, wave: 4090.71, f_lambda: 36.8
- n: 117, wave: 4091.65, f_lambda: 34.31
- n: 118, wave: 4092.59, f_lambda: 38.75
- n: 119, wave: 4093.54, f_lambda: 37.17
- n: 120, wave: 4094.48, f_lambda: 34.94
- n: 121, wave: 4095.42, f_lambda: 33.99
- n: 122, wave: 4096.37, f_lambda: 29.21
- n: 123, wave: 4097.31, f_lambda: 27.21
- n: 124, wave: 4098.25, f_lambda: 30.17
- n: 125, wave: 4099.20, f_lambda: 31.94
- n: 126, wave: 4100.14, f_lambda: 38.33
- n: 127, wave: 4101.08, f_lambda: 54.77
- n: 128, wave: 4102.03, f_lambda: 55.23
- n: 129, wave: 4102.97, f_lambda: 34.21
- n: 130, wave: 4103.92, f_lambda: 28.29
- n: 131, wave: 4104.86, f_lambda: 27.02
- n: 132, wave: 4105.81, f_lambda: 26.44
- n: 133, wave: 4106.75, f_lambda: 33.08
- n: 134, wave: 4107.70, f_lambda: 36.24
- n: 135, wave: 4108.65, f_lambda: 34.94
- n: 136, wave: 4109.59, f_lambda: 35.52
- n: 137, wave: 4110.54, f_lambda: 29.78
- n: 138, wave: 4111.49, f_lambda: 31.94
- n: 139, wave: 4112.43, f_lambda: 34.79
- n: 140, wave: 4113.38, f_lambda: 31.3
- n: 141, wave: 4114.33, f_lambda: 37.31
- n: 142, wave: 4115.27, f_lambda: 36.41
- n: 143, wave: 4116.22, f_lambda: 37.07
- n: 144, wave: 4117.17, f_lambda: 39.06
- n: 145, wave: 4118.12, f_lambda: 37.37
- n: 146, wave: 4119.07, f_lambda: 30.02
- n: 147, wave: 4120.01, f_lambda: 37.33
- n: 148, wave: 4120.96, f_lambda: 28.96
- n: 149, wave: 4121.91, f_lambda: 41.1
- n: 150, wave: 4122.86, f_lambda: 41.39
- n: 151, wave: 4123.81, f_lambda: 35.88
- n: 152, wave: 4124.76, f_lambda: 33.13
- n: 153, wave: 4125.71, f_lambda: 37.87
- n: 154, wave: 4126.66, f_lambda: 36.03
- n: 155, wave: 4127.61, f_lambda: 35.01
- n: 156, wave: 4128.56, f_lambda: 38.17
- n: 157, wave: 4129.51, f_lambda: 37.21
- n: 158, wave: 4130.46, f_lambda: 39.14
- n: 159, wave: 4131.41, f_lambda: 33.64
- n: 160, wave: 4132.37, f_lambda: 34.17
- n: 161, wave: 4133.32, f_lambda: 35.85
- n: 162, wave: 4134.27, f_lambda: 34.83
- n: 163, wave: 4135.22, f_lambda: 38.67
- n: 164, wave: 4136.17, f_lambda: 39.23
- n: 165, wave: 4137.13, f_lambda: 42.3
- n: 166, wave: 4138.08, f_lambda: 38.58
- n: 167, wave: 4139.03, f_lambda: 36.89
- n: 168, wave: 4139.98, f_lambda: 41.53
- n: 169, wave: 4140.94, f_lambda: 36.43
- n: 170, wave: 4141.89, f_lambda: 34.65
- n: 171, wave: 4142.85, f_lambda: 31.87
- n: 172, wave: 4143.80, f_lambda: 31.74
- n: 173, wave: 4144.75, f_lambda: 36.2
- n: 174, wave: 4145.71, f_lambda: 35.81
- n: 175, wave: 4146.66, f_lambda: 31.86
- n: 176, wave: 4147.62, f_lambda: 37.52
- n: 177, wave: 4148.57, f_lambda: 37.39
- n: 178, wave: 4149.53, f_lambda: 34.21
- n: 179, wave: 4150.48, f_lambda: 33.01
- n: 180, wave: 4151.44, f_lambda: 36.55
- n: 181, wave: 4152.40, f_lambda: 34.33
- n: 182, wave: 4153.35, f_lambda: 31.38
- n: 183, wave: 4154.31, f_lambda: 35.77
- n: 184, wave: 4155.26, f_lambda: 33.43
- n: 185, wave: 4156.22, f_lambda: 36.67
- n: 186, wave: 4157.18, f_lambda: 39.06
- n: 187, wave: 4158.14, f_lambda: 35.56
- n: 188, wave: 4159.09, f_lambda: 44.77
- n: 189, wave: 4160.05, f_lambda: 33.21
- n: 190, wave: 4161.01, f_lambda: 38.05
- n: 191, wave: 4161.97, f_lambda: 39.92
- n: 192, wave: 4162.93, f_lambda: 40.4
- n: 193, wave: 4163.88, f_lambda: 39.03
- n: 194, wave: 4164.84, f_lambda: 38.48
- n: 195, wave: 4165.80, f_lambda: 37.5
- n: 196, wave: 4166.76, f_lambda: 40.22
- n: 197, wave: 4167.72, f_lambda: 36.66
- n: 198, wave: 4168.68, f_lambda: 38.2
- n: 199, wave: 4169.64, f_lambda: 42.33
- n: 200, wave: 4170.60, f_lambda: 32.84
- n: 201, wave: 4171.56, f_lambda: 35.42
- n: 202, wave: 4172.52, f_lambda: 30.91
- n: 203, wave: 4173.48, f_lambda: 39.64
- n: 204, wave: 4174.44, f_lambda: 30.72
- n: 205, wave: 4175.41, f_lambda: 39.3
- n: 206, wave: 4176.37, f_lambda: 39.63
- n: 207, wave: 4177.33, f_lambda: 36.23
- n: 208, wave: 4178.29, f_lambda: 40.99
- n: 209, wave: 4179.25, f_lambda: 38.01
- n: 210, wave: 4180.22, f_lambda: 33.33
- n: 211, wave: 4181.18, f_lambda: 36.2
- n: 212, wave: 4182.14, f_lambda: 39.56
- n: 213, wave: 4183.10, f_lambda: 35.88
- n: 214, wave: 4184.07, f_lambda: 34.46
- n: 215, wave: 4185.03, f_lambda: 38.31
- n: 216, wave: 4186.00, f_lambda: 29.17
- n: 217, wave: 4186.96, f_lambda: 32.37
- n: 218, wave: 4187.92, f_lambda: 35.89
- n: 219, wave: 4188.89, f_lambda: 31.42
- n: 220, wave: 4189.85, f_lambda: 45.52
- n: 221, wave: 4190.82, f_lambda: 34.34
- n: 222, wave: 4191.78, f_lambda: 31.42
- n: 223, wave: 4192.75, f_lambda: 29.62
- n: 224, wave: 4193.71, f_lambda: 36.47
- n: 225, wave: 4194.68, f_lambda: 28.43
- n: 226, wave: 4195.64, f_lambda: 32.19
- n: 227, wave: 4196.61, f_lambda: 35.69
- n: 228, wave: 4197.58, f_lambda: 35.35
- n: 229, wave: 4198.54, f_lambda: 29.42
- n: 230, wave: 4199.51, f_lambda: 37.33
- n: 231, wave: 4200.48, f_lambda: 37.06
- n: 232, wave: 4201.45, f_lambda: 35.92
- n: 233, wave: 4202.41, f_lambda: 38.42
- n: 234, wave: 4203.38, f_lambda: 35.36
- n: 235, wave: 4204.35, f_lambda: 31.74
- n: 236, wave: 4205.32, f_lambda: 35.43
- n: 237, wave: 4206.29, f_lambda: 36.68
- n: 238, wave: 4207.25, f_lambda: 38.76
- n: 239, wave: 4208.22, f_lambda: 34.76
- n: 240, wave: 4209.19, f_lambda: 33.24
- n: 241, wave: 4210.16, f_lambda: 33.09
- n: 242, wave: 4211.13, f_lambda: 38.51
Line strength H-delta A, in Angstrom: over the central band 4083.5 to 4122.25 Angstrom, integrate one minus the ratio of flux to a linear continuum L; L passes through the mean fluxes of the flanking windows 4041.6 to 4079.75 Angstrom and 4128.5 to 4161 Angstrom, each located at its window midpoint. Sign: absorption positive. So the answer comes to 1.2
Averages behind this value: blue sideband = 36.1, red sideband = 36.2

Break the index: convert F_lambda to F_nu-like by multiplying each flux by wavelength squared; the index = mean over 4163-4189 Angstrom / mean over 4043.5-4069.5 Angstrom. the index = 1.07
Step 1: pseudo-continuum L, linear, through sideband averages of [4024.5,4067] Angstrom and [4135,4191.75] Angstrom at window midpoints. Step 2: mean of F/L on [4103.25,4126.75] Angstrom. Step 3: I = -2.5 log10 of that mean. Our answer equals 0.08 mag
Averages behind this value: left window 37.2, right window 36.6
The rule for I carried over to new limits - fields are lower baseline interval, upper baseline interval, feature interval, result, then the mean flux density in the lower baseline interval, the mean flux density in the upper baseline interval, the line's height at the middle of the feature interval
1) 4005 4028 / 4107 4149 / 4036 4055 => -0.04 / 37.7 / 35.9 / 37.2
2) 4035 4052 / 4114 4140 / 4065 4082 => 0.10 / 38.6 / 36.9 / 38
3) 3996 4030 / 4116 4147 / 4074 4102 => 0.03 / 37.1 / 36.3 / 36.6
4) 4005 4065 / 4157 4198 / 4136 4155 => 0.03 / 37.6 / 36.3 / 36.6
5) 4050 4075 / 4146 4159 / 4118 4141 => -0.04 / 35.8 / 35.4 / 35.5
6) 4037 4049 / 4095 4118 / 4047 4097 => 0.03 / 38.2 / 34.8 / 36.6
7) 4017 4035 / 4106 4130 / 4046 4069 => 0.01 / 37.5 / 35.4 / 36.7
